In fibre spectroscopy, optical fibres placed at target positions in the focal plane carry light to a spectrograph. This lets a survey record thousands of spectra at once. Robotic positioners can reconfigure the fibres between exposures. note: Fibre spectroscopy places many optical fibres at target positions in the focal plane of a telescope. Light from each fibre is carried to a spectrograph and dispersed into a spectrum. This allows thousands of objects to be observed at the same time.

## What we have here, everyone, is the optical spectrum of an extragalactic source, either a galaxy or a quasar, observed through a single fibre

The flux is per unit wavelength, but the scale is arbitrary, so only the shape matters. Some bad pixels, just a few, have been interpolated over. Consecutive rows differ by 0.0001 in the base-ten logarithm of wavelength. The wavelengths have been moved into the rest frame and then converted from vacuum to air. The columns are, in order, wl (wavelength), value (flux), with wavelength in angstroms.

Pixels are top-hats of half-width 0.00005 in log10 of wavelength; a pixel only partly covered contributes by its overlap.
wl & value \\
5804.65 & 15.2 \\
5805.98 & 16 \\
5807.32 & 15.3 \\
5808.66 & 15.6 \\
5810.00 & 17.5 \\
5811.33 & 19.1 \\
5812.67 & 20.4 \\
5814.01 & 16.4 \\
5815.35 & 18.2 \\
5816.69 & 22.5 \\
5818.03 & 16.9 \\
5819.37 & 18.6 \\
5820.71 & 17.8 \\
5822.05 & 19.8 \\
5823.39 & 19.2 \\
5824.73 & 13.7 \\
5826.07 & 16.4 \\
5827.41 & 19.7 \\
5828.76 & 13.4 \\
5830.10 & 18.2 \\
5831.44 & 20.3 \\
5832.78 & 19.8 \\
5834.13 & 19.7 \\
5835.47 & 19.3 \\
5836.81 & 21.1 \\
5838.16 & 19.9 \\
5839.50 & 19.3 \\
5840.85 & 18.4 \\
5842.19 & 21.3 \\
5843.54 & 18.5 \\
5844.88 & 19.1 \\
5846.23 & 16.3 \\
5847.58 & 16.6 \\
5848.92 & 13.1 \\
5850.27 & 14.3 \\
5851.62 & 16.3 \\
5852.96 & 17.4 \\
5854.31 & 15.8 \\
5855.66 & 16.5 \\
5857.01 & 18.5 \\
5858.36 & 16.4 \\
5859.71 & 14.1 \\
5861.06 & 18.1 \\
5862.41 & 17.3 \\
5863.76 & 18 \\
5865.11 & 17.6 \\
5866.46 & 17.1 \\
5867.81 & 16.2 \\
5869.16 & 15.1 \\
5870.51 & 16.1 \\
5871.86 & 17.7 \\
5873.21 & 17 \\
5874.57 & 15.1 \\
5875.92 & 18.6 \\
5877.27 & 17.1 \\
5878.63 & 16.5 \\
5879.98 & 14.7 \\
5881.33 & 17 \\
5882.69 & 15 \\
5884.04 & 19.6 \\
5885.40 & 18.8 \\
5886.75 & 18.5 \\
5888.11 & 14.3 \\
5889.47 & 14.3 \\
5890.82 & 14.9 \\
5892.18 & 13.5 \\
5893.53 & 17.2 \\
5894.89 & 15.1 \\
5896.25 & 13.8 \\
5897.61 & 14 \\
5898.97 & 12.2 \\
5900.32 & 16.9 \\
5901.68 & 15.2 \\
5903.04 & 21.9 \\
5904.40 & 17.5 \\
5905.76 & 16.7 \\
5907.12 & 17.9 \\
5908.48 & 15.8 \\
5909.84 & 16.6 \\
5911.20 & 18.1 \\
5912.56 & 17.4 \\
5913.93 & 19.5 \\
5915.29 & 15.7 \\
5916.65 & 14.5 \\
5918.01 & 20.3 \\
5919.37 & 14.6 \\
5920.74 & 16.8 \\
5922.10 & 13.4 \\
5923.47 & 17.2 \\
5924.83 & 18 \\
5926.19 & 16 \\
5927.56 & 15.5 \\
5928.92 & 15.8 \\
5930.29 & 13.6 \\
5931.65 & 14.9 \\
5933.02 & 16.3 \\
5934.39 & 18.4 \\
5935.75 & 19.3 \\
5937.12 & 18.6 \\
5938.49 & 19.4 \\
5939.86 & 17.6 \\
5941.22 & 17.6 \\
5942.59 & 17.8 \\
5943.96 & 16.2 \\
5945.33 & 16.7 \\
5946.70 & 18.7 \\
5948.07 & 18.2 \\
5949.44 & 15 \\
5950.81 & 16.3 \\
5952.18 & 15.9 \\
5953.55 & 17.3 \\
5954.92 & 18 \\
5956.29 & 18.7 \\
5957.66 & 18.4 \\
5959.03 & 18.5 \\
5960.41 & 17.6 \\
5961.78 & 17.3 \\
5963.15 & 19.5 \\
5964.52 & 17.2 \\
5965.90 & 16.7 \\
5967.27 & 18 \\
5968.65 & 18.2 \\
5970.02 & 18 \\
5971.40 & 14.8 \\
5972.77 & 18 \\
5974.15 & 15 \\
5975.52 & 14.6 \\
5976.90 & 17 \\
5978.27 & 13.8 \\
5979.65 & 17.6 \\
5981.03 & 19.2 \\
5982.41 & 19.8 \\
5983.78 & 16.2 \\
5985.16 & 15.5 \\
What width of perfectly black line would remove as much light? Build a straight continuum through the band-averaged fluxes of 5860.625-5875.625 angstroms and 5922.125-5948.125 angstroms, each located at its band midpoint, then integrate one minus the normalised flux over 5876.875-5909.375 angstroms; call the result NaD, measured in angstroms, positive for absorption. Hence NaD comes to 1.4 angstroms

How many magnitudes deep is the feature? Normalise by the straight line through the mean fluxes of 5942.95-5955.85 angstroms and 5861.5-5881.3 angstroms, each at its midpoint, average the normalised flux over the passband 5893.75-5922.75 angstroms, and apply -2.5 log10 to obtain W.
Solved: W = 0.03 mag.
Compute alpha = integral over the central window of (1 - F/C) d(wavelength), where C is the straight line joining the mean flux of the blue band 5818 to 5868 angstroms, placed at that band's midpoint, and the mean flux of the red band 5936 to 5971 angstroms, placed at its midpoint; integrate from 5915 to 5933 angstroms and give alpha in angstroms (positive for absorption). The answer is 1.8 angstroms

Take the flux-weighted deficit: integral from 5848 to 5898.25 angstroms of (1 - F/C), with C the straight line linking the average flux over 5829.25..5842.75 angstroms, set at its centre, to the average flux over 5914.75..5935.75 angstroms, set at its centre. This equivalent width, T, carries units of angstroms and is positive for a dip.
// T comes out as 5.4 angstroms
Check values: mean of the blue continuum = 19.6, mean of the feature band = 16.2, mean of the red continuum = 16.2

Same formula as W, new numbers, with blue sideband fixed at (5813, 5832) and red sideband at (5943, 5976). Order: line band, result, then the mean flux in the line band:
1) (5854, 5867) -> 0.050 mag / 17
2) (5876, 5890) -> 0.060 mag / 16.7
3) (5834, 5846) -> -0.095 mag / 19.5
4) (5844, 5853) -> 0.108 mag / 16.1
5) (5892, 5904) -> 0.123 mag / 15.7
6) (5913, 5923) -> 0.065 mag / 16.4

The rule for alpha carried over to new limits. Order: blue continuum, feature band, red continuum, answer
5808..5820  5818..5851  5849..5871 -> -1.01 angstroms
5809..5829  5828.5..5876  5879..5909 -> -0.69 angstroms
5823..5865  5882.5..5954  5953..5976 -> 3.57 angstroms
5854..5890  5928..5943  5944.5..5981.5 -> -0.12 angstroms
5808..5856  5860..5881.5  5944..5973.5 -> 1.25 angstroms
